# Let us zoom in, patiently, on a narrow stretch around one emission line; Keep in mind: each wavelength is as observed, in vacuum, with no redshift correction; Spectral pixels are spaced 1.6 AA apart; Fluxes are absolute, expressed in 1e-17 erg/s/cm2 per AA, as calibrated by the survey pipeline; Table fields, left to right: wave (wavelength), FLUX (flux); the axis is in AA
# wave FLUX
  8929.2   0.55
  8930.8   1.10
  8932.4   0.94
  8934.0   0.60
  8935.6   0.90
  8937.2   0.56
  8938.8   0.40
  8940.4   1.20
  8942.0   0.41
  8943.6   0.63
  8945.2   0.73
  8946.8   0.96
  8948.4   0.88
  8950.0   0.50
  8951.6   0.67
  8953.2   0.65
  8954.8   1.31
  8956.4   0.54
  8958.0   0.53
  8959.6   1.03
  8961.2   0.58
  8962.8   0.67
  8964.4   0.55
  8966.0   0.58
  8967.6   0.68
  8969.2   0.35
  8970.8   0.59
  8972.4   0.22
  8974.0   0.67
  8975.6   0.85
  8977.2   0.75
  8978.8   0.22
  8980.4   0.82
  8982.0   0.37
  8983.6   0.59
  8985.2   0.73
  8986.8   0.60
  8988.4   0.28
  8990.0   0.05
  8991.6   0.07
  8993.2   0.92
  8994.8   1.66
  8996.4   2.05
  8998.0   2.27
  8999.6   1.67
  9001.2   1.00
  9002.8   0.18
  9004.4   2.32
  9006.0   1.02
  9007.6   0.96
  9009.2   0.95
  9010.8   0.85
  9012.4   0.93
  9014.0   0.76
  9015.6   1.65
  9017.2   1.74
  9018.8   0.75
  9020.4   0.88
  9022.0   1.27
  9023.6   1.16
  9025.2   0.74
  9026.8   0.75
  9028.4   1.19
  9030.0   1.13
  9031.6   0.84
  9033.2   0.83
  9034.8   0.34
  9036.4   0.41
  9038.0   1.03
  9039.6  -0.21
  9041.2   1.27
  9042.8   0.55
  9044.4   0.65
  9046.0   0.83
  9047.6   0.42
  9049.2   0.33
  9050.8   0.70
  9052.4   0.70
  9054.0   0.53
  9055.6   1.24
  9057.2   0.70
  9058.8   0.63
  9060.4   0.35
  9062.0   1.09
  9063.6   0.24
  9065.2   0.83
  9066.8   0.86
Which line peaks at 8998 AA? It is [S II] 6716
